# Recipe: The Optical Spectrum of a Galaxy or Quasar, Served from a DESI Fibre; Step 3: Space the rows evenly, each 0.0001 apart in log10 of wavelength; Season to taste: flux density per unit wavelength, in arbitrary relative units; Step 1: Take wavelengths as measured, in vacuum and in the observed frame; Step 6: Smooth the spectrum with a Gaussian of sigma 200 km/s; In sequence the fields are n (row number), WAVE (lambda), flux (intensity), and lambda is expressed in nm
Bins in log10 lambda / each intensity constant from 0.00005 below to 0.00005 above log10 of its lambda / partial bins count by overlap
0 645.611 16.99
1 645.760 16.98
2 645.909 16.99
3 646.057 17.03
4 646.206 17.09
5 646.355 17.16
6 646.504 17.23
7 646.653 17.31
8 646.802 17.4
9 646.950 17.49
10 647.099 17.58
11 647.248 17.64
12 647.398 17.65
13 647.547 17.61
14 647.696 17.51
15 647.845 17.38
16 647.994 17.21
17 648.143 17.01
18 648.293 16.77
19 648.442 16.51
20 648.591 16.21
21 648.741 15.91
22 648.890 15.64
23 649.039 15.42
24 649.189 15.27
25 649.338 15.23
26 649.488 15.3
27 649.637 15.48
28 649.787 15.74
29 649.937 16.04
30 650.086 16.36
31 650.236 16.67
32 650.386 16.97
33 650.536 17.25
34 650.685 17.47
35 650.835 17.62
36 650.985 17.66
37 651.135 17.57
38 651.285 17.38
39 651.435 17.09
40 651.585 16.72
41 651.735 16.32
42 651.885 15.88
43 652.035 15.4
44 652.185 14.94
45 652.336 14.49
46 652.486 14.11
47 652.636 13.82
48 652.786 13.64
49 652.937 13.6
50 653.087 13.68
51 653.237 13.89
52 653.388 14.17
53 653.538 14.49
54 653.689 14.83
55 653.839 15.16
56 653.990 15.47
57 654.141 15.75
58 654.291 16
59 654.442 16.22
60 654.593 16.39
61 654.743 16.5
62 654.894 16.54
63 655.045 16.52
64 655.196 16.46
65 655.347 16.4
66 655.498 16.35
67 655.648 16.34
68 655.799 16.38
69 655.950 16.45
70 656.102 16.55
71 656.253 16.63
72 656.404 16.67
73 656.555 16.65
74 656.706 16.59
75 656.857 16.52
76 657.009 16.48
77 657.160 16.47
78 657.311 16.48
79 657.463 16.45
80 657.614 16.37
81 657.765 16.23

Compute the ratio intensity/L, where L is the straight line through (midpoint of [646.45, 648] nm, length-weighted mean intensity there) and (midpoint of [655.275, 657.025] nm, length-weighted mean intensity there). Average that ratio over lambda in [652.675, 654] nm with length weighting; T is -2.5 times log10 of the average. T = 0.18 mag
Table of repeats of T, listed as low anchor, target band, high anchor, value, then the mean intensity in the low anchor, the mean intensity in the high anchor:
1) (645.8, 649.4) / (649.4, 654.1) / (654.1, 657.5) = 0.07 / 16.9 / 16.4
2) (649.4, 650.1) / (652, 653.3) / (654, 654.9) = 0.13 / 15.7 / 16.2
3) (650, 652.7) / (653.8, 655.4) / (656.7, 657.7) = 0.02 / 16.3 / 16.5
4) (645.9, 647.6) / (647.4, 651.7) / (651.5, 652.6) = -0.02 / 17.4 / 15.4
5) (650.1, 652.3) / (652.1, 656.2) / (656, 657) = 0.09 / 16.7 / 16.6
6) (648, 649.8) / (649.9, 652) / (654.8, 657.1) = -0.05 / 15.9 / 16.5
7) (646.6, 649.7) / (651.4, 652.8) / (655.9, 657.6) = 0.09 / 16.6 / 16.5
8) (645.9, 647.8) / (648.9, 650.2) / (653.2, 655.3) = 0.07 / 17.4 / 15.6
